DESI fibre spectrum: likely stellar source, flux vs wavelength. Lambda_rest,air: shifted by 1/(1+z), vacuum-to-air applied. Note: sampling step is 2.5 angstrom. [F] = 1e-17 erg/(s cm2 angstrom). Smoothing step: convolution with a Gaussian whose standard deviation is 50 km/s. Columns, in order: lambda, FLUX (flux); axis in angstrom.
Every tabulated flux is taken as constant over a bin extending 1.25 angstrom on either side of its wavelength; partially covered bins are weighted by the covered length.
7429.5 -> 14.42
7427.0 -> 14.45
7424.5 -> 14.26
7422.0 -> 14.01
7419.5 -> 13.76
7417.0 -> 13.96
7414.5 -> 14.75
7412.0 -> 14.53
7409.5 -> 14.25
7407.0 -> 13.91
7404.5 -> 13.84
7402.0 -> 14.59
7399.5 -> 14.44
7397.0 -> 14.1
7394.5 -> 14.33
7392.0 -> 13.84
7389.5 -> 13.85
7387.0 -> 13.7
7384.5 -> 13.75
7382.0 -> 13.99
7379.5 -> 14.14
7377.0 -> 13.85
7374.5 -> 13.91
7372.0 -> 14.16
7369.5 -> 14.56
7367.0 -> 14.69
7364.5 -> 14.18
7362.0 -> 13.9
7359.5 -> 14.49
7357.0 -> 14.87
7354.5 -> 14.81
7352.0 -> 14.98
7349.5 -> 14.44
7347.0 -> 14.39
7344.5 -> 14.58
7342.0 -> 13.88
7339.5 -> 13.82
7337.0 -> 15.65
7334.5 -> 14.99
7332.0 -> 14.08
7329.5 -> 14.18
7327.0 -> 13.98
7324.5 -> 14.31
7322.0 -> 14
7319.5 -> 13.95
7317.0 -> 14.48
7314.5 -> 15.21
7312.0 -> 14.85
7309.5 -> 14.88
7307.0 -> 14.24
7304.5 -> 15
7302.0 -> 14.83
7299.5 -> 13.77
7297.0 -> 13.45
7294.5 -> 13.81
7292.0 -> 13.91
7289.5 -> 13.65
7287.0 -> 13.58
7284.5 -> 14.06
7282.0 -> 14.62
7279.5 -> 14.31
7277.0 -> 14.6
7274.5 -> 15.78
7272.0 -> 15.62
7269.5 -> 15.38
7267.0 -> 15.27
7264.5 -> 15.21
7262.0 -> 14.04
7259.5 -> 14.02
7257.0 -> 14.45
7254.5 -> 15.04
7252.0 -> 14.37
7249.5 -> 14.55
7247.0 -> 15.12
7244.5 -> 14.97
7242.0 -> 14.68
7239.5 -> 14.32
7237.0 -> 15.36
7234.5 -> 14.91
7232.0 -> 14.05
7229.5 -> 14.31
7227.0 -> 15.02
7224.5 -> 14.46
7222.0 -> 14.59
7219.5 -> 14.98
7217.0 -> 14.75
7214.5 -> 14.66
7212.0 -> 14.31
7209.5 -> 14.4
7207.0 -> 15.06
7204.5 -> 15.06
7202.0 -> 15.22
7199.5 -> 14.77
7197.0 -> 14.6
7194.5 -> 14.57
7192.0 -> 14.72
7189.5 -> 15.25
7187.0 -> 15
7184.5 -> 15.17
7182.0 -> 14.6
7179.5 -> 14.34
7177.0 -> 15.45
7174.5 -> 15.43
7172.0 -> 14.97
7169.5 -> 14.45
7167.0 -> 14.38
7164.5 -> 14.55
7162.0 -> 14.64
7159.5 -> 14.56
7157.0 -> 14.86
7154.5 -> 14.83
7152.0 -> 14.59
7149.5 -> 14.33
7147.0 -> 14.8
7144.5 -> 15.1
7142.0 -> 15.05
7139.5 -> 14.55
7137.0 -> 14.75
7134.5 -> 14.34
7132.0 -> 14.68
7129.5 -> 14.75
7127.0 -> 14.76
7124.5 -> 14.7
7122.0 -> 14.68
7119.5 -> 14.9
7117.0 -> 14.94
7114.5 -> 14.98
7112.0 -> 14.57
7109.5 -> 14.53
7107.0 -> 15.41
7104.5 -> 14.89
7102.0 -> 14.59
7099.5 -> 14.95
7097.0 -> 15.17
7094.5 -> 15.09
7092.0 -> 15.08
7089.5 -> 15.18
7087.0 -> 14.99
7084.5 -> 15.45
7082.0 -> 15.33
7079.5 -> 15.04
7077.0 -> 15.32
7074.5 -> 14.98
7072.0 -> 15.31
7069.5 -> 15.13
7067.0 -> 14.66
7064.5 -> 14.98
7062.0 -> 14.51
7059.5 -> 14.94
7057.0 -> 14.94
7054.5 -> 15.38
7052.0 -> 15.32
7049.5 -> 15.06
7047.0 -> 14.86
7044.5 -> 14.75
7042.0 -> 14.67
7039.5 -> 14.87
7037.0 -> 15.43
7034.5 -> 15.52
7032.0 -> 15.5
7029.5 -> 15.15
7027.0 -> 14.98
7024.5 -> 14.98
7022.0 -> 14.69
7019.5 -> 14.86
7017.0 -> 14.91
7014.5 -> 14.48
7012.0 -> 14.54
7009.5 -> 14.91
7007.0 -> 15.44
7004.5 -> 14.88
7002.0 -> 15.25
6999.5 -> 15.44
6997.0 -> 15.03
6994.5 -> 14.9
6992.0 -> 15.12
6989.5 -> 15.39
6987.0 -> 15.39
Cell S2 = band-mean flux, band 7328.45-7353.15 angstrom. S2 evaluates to 14.5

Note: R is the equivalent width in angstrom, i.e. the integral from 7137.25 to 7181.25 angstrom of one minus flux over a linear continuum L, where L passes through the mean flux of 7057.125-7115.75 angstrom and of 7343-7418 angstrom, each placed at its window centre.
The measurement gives 0.19 angstrom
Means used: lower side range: 15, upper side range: 14.3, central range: 14.8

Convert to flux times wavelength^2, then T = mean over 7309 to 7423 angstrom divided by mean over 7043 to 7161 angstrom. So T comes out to 1.0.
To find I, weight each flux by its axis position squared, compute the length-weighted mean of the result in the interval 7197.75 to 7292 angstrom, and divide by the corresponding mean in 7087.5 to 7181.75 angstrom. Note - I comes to 1.0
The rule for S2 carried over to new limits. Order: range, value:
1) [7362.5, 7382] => 14.2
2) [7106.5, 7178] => 14.8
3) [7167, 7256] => 14.8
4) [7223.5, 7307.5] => 14.6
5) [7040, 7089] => 15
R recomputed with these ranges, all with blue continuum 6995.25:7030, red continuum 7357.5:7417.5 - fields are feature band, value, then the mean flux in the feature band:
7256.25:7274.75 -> -0.7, 14.9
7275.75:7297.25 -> 0.5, 14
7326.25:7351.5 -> -0.3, 14.4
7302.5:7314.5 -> -0.4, 14.8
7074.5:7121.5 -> -0.7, 15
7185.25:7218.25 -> -0.5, 14.8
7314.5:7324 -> 0.0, 14.3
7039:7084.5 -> -0.5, 15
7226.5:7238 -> -0.2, 14.7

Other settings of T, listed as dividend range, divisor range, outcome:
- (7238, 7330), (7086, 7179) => 1.02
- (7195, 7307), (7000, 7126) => 1.03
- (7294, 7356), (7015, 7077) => 1.04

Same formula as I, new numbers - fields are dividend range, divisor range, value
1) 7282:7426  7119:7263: 1.01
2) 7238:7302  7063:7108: 1.01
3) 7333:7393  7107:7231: 1.02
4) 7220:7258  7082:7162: 1.02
